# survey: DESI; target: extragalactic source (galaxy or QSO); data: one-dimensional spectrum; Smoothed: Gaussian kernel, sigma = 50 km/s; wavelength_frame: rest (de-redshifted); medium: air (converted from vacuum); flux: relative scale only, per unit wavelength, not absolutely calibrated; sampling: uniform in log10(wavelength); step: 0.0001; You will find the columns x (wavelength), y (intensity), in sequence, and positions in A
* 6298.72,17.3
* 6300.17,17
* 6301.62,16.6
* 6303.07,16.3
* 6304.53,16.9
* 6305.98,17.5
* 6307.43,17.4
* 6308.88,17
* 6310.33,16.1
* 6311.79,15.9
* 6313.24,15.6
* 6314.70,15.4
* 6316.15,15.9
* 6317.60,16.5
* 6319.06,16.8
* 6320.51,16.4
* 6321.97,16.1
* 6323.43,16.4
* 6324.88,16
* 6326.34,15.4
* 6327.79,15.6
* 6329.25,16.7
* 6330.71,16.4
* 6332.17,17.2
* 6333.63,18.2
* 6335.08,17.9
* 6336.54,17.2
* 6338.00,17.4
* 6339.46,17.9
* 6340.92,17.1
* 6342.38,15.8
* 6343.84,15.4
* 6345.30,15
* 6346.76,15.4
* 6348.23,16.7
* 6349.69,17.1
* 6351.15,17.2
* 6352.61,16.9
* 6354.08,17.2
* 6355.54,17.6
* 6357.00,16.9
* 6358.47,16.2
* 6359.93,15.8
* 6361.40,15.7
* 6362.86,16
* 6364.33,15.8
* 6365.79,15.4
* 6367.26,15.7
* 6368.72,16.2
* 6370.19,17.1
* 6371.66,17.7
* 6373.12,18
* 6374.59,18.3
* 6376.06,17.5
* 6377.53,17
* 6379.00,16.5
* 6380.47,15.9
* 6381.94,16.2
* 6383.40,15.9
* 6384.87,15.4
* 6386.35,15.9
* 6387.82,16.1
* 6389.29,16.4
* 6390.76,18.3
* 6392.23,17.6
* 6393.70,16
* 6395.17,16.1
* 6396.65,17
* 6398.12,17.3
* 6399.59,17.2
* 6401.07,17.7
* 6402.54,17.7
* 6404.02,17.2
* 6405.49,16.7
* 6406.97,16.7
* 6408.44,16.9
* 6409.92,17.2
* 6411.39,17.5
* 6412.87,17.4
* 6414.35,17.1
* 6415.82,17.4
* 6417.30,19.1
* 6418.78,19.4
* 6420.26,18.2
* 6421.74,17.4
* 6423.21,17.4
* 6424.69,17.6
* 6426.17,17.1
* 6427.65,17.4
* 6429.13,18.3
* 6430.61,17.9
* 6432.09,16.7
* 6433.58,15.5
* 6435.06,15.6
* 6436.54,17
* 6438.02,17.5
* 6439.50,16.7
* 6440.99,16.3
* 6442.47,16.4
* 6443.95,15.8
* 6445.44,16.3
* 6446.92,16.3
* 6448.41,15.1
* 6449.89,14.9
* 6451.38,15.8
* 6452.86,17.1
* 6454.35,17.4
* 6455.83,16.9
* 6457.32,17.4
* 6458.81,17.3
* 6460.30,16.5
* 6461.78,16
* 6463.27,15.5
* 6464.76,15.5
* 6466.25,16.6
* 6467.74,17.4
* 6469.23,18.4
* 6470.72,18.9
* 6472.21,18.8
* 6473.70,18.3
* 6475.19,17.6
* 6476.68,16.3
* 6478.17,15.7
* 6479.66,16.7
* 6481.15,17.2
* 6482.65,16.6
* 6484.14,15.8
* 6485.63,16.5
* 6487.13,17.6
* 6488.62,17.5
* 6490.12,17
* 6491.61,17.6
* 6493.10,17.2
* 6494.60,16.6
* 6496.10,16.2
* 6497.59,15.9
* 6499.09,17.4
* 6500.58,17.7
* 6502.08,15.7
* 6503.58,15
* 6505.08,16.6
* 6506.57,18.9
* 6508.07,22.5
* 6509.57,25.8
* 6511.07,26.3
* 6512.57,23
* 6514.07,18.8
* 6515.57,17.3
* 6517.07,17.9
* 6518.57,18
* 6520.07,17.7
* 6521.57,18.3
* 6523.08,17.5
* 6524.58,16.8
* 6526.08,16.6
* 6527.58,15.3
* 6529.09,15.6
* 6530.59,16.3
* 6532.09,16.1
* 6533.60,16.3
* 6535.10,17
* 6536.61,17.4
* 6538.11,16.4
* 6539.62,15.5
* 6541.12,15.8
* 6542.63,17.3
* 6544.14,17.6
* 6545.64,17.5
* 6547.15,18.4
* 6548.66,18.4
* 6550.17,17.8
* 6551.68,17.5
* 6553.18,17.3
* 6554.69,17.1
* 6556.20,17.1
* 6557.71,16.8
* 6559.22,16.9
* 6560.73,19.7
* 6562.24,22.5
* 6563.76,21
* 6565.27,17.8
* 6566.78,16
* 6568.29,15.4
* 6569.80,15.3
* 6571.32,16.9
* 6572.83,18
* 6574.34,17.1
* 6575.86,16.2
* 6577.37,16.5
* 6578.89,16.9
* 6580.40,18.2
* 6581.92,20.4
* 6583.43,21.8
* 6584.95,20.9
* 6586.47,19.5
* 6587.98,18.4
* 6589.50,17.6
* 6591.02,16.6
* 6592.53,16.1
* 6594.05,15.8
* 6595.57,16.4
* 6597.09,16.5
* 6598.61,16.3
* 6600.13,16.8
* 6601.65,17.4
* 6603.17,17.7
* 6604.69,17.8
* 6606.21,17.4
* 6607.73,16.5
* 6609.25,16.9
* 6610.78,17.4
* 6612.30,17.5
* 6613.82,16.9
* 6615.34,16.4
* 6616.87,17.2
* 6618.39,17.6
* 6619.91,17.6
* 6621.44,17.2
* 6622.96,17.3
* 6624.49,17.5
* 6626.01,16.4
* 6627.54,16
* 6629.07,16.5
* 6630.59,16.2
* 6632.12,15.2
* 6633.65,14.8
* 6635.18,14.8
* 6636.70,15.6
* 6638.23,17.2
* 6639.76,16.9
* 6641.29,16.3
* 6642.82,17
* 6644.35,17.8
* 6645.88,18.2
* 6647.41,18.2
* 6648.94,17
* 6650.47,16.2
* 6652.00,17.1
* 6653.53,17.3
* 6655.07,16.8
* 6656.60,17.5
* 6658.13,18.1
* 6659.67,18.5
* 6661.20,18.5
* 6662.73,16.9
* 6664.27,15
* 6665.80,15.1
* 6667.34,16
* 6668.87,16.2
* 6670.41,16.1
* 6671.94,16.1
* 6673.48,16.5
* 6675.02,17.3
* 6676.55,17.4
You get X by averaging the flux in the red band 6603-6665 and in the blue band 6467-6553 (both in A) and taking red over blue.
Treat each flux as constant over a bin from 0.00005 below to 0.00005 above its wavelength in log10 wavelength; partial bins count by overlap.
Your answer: 0.96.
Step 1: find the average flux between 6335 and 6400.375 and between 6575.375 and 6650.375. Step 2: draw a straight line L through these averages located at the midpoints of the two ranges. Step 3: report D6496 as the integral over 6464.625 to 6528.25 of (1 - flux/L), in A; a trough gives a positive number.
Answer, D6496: -3.4 A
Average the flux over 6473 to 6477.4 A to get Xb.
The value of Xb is 17.4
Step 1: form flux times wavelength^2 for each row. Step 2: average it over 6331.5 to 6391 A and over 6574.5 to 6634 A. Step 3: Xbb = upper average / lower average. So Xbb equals 1.1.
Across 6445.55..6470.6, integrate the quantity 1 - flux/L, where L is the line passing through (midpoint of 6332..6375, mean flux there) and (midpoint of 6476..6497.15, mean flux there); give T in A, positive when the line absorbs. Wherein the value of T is 0.3 A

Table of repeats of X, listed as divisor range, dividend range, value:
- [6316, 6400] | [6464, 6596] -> 1.06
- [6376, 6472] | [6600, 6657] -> 1.00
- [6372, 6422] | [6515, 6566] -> 1.02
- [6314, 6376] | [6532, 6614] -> 1.05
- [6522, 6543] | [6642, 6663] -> 1.07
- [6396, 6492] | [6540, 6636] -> 1.02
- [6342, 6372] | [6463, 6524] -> 1.10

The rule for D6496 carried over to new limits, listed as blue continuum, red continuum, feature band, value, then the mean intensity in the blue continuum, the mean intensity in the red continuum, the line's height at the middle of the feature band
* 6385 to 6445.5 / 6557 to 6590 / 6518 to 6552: 1.7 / 17.1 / 18.2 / 17.9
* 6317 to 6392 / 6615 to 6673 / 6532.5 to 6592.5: -3.5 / 16.6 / 16.7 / 16.7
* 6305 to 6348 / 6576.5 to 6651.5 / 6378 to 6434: -1.4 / 16.5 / 17.2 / 16.7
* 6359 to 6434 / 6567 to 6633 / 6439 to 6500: 1.1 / 17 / 17.2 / 17.1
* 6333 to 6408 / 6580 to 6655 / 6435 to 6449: 0.4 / 16.7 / 17.2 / 16.9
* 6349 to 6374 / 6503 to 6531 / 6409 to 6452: 1.4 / 16.6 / 18.7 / 17.5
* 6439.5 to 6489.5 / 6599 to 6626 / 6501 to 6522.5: -3.2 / 16.7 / 17.2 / 16.9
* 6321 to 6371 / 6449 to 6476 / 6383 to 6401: 0.0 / 16.5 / 17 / 16.7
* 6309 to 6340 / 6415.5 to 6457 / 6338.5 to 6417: 0.0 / 16.5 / 16.9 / 16.7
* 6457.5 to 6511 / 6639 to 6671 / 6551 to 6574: -0.6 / 17.5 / 17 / 17.2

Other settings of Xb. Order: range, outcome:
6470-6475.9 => 18.4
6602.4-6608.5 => 17.4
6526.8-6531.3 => 15.7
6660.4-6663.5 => 17.7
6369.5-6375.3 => 17.8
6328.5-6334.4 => 17.1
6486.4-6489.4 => 17.5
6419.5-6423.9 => 17.7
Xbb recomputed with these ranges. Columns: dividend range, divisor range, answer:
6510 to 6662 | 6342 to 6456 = 1.10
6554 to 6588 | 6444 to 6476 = 1.11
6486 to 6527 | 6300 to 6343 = 1.16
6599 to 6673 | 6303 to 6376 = 1.11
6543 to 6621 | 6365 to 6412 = 1.11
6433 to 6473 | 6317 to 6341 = 1.03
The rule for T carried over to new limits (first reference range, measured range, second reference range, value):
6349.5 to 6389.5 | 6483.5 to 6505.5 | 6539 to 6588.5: 0.9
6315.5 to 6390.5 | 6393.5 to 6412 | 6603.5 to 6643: -0.5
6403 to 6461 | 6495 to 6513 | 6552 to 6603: -1.9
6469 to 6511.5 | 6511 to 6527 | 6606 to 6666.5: -0.9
